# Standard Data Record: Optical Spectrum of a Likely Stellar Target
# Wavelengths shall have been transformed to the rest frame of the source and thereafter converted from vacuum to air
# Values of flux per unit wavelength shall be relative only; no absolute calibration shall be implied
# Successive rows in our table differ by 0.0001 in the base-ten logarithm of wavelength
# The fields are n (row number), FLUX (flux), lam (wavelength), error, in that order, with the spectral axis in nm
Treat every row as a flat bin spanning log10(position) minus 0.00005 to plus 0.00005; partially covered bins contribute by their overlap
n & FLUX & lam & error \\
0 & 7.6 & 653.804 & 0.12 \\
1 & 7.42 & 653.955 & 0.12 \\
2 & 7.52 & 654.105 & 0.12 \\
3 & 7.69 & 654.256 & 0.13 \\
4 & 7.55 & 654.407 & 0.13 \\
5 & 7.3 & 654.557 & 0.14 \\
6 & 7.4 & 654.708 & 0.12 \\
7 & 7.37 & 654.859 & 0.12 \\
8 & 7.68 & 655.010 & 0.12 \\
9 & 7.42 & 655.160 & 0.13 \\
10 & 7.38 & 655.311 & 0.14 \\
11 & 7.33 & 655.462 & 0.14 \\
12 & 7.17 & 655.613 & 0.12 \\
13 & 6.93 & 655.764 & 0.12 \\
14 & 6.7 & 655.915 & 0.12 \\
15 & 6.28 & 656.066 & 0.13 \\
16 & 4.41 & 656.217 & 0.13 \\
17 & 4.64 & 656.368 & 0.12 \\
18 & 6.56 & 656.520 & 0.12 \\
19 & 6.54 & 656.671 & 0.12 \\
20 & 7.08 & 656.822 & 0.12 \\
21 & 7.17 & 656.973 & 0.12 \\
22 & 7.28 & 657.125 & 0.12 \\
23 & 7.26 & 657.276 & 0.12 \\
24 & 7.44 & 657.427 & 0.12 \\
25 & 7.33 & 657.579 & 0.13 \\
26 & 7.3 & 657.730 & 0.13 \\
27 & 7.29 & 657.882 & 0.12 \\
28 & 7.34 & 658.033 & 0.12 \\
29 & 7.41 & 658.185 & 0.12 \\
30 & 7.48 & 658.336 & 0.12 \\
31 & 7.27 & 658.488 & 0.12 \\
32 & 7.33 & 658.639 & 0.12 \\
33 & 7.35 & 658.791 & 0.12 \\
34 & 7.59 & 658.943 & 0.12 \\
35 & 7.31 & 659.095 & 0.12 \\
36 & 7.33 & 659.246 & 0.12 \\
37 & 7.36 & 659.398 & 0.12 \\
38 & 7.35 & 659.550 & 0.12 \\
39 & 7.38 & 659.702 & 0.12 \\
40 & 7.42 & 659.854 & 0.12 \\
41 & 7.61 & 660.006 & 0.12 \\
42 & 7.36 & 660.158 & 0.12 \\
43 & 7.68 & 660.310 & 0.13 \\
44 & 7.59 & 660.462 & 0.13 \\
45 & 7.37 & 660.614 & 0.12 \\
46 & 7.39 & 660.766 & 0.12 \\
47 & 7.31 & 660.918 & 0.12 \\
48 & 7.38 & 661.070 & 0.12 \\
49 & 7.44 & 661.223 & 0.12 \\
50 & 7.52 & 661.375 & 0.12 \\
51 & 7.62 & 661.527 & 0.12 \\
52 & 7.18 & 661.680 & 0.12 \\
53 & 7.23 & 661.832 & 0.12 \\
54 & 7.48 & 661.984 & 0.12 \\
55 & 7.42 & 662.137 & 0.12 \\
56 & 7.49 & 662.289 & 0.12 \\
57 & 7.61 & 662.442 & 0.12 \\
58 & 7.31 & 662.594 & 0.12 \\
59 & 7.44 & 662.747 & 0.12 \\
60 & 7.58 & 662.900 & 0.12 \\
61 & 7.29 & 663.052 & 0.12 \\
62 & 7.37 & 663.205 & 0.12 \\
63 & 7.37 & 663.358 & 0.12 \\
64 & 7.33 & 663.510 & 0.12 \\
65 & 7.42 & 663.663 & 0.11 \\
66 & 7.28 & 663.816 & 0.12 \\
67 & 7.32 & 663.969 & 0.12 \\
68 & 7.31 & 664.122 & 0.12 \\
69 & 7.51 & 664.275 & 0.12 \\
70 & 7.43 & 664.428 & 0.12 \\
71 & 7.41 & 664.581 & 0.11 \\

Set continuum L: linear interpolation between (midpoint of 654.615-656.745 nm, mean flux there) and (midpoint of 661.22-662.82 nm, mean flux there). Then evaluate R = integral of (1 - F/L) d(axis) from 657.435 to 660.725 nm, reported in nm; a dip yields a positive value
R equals -0.14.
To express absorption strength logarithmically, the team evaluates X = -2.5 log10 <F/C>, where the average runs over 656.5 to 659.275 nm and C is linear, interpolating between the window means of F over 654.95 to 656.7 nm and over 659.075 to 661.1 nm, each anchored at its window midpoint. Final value -0.041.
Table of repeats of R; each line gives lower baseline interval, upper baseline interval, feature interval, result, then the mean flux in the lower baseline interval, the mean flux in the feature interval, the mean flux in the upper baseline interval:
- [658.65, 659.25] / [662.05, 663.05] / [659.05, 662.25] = 0.00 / 7.39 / 7.42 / 7.46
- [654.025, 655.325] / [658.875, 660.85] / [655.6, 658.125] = 0.25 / 7.49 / 6.74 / 7.44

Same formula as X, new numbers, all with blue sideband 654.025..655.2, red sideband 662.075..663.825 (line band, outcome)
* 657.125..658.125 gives 0.021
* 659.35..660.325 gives 0.001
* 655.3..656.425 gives 0.183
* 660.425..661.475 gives 0.001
